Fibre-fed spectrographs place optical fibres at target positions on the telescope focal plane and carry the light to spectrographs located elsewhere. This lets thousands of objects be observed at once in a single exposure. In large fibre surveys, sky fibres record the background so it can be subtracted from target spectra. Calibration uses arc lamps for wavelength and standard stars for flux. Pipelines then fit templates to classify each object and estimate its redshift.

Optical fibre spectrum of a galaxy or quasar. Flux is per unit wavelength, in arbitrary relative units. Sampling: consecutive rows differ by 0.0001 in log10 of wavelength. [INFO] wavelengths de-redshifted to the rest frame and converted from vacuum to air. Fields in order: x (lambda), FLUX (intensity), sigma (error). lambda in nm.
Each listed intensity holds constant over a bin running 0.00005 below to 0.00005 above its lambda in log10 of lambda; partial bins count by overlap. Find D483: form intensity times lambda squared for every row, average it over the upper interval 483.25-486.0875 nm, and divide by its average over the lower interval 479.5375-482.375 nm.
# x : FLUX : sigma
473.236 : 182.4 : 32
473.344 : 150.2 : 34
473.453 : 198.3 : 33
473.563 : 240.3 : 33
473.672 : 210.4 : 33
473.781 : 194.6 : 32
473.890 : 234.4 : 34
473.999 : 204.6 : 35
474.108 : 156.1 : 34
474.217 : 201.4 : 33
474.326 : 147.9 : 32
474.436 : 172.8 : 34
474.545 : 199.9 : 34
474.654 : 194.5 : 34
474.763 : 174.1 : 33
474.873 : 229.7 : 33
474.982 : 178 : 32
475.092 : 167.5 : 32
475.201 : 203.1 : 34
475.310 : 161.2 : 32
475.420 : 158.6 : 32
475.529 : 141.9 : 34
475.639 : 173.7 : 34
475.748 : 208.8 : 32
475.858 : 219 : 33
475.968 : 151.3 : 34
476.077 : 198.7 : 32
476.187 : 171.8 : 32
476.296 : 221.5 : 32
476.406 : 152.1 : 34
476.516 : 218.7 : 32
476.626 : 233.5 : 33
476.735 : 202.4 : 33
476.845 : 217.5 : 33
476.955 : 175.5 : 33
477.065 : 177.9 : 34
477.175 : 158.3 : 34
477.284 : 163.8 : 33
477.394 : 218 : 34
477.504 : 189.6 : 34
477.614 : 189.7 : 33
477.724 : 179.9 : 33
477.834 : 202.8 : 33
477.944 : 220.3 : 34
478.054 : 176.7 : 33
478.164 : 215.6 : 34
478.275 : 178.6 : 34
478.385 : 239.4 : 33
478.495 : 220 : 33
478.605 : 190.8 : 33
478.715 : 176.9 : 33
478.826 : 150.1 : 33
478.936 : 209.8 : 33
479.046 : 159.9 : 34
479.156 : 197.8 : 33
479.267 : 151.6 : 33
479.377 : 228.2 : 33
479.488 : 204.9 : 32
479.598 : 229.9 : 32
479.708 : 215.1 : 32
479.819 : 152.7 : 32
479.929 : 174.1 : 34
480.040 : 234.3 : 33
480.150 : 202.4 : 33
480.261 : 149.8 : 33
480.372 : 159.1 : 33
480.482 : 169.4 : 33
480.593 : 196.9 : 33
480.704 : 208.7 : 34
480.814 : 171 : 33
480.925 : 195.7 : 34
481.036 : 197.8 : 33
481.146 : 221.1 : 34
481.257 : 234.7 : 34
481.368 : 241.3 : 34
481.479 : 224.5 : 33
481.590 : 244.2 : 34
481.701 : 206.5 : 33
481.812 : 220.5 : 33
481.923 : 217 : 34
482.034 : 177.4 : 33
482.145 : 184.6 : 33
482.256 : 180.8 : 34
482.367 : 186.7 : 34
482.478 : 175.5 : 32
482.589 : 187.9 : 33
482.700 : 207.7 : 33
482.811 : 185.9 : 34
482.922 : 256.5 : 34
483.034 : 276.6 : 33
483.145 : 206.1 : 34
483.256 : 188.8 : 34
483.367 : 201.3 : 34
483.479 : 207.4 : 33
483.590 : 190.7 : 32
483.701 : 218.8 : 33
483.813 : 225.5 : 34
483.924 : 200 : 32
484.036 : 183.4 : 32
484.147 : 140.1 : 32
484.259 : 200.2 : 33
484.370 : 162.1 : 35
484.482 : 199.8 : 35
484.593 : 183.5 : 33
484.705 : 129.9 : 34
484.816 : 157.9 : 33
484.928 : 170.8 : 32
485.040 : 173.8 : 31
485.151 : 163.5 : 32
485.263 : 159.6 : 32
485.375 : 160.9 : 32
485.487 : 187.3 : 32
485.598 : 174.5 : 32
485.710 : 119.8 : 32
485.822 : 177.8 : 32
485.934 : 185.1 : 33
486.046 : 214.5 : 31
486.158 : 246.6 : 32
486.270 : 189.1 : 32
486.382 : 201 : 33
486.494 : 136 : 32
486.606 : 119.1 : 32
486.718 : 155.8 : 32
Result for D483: 0.91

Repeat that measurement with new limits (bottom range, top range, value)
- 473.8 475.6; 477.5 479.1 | 1.07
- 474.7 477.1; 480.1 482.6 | 1.08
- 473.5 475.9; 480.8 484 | 1.14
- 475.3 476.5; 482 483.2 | 1.16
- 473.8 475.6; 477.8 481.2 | 1.08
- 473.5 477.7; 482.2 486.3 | 1.03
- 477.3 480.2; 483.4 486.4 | 0.95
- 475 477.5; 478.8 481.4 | 1.06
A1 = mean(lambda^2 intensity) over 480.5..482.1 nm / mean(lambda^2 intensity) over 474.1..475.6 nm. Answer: 1.2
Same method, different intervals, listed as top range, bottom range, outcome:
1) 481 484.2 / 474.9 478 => 1.13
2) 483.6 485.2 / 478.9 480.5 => 0.97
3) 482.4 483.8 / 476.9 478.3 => 1.13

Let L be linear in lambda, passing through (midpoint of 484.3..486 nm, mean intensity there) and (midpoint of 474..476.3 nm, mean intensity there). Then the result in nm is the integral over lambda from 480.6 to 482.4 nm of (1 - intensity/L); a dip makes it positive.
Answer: -0.35 nm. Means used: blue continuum 182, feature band 207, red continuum 168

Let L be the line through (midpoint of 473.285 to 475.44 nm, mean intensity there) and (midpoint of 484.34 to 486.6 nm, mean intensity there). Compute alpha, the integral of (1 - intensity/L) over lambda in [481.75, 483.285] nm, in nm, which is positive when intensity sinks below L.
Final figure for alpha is -0.227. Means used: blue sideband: 189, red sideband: 174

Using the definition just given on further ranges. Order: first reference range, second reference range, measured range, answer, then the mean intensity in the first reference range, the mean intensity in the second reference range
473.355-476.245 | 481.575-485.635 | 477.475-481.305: -0.092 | 188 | 191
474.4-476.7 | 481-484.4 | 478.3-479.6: 0.007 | 187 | 205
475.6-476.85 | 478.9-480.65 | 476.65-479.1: 0.018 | 197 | 190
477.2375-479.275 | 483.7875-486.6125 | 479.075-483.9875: -0.478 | 192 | 176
